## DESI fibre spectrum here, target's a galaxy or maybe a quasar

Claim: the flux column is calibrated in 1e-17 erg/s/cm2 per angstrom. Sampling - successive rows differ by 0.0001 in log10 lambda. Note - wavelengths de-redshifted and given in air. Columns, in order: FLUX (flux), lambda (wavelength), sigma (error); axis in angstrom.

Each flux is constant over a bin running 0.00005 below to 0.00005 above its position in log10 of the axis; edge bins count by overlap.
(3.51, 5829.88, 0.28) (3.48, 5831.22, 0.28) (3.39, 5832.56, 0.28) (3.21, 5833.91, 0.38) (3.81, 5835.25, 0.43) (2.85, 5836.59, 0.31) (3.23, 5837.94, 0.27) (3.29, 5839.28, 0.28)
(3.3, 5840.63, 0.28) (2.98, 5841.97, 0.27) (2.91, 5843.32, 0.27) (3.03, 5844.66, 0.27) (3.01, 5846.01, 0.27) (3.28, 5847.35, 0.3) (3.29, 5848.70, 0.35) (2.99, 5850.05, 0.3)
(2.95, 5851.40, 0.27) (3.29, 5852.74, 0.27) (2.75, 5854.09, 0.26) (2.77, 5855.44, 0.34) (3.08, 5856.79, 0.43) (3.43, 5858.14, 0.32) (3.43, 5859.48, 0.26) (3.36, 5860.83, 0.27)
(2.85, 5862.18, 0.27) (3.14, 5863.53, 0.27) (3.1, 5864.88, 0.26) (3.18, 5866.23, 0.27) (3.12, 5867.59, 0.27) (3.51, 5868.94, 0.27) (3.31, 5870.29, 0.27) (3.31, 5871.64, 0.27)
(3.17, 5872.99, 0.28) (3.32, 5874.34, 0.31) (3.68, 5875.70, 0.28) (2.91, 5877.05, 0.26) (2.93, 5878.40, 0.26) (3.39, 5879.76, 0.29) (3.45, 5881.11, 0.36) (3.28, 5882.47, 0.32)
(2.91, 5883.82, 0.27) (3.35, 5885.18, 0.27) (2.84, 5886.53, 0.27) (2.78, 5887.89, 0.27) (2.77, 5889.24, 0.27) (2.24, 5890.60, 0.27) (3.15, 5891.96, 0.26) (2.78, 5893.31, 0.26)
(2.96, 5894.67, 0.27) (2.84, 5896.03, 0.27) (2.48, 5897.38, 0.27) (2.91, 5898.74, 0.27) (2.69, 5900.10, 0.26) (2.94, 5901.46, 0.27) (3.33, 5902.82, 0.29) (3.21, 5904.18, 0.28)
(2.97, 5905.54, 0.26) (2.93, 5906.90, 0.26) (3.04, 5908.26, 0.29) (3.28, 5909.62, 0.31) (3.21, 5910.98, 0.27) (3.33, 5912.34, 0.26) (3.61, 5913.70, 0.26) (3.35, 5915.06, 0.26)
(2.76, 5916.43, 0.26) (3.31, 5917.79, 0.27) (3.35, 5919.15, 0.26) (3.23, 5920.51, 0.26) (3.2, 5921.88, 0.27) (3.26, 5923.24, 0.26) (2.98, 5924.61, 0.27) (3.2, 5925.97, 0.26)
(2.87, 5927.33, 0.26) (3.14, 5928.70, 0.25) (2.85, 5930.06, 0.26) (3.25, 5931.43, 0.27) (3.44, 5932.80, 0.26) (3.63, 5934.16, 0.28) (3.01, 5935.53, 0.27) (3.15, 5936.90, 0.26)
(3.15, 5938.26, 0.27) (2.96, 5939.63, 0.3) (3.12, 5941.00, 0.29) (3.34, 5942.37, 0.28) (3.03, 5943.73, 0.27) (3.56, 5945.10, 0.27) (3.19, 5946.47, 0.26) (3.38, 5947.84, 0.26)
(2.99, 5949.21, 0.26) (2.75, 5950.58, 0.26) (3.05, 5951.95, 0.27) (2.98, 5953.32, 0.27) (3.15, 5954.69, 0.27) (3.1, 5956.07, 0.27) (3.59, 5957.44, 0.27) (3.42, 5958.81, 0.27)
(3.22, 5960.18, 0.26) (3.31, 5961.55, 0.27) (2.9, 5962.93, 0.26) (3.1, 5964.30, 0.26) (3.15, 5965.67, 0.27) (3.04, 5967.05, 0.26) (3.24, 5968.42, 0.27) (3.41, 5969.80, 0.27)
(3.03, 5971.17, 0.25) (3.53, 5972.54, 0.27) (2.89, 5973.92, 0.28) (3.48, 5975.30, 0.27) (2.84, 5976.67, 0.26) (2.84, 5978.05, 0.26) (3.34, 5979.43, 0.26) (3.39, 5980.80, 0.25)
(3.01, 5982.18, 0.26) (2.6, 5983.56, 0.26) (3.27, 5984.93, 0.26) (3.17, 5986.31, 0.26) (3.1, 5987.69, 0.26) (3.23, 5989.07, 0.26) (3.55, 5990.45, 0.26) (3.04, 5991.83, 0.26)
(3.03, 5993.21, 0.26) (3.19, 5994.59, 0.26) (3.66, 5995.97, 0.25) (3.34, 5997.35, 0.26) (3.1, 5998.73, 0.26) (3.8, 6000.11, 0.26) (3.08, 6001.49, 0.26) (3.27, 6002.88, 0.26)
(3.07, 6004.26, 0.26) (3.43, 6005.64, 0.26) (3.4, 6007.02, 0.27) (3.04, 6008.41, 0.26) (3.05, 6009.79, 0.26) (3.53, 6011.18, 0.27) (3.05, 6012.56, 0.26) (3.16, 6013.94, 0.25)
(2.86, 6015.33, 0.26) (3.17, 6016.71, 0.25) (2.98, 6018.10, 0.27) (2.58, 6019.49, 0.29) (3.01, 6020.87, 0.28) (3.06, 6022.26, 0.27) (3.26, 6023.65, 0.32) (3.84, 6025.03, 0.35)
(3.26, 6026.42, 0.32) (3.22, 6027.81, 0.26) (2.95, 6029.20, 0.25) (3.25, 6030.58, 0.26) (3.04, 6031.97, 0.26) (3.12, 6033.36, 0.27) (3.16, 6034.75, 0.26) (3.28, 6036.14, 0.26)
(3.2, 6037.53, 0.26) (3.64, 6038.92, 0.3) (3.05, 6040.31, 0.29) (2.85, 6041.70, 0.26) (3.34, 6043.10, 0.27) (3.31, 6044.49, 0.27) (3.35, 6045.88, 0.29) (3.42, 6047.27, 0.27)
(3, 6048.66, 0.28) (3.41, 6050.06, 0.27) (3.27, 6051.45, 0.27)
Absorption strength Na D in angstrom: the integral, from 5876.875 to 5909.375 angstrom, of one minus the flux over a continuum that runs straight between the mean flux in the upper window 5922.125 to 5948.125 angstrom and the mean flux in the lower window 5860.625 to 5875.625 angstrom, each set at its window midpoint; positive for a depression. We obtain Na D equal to 2.48 angstrom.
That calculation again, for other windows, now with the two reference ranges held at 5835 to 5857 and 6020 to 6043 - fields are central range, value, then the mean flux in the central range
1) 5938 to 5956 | 0.1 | 3.12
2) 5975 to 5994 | 0.3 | 3.13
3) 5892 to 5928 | 0.6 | 3.08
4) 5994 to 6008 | -0.7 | 3.33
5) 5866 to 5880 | -0.7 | 3.25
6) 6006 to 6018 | 0.1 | 3.16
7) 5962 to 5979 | 0.2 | 3.13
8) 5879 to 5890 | 0.1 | 3.09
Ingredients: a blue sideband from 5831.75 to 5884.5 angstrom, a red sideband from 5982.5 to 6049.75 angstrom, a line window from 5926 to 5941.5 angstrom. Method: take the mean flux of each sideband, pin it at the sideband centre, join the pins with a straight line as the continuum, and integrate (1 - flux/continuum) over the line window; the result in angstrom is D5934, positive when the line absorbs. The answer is 0.2 angstrom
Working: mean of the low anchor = 3.19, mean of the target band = 3.15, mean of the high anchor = 3.2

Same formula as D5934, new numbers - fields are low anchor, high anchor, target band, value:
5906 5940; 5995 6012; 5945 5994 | 1.46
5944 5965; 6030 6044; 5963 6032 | 0.15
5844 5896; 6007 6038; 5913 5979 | -1.06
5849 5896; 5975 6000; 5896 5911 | 0.68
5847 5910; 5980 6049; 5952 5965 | -0.18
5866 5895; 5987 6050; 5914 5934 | -0.25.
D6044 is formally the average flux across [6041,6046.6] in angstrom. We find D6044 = 3.21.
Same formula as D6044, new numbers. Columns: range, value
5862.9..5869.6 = 3.21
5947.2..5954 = 3.03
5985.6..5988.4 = 3.13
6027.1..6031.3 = 3.14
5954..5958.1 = 3.27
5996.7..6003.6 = 3.32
